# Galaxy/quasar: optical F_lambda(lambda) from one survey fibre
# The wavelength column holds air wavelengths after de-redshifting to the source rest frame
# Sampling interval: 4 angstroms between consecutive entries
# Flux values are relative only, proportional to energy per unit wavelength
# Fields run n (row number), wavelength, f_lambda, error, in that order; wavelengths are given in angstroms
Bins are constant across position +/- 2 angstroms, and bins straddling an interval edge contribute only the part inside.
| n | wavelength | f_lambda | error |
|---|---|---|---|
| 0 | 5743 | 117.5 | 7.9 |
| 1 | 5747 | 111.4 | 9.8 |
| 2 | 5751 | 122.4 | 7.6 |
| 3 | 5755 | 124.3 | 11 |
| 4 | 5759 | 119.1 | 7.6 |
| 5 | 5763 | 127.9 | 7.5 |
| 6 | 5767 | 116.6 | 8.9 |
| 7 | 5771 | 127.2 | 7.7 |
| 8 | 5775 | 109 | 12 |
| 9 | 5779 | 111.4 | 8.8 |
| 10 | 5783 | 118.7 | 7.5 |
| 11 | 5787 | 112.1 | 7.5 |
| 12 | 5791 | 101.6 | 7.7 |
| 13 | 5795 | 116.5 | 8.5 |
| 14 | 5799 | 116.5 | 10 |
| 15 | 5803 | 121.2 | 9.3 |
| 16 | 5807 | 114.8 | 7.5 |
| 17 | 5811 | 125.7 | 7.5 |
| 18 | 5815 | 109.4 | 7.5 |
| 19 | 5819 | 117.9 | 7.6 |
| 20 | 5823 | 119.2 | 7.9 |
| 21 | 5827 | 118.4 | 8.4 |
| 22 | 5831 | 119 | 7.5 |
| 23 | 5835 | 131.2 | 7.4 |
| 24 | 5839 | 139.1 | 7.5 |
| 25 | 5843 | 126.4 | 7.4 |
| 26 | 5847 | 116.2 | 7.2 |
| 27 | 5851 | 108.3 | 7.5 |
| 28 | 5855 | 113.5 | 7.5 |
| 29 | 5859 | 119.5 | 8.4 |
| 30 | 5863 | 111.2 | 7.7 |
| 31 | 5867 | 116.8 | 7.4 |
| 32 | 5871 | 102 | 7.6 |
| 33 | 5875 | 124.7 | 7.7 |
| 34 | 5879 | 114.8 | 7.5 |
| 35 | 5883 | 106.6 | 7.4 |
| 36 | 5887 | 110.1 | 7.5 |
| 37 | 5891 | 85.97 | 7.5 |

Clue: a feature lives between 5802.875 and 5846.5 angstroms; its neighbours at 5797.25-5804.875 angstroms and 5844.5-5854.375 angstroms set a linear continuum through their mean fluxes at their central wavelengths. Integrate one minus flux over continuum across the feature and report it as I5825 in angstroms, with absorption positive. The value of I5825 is -2.2 angstroms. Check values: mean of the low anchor 119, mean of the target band 122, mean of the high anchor 113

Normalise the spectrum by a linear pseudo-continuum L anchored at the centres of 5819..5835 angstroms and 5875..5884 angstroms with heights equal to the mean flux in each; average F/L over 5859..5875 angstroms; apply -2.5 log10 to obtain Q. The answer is 0.025 mag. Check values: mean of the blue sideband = 120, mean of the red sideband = 114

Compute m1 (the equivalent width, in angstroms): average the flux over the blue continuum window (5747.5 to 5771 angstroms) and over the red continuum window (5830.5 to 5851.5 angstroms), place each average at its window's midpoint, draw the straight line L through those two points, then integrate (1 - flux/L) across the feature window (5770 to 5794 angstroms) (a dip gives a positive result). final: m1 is 1.91 angstroms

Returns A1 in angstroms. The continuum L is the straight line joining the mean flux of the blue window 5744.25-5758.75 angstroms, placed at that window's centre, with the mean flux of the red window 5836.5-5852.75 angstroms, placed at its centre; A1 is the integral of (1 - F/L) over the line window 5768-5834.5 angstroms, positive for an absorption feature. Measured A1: 2.6 angstroms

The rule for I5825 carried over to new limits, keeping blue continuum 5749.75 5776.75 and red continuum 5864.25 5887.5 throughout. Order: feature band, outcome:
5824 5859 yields -1.87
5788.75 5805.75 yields 0.64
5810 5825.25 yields -0.08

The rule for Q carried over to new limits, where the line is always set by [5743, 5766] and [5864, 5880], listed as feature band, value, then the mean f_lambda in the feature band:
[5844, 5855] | 0.02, 114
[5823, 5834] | -0.03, 120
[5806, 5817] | 0.01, 117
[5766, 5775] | 0.00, 120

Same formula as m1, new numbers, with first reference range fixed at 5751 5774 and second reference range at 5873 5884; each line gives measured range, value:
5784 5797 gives 1.1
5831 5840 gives -1.0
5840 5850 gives -0.3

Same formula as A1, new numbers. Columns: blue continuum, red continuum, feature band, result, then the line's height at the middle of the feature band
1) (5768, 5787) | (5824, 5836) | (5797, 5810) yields 0.09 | 119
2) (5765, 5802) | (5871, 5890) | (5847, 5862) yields -0.23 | 112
